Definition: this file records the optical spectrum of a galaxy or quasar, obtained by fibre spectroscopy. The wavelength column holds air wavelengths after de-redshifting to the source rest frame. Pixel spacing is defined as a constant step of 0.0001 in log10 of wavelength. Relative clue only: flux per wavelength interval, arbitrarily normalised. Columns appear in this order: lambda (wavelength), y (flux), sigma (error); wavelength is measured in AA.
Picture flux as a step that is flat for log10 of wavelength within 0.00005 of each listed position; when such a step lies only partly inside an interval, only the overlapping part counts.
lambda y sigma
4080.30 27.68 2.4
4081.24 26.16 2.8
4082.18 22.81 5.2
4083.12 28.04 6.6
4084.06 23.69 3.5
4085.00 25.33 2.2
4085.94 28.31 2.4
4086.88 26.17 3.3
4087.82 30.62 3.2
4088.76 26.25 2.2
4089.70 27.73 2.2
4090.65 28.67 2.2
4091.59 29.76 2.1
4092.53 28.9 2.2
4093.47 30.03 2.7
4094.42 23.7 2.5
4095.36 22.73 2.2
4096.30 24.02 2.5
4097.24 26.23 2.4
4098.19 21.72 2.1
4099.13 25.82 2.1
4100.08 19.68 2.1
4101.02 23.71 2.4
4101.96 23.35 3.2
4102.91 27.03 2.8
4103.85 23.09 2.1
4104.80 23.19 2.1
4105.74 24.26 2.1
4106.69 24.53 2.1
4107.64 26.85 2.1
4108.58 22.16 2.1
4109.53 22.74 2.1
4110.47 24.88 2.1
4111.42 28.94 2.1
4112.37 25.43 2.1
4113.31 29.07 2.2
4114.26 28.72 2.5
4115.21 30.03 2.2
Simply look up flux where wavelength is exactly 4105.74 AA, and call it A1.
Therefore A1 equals 24.26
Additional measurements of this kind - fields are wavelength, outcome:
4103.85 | 23.09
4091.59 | 29.76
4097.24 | 26.23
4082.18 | 22.81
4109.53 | 22.74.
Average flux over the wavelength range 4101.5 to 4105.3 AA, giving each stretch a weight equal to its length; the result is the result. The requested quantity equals 24.2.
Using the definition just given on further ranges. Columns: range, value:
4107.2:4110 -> 23.9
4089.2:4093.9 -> 29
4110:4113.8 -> 27.1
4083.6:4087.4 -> 26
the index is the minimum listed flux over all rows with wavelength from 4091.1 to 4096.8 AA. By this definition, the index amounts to 22.73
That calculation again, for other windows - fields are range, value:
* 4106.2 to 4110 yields 22.16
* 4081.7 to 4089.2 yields 22.81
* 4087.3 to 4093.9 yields 26.25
